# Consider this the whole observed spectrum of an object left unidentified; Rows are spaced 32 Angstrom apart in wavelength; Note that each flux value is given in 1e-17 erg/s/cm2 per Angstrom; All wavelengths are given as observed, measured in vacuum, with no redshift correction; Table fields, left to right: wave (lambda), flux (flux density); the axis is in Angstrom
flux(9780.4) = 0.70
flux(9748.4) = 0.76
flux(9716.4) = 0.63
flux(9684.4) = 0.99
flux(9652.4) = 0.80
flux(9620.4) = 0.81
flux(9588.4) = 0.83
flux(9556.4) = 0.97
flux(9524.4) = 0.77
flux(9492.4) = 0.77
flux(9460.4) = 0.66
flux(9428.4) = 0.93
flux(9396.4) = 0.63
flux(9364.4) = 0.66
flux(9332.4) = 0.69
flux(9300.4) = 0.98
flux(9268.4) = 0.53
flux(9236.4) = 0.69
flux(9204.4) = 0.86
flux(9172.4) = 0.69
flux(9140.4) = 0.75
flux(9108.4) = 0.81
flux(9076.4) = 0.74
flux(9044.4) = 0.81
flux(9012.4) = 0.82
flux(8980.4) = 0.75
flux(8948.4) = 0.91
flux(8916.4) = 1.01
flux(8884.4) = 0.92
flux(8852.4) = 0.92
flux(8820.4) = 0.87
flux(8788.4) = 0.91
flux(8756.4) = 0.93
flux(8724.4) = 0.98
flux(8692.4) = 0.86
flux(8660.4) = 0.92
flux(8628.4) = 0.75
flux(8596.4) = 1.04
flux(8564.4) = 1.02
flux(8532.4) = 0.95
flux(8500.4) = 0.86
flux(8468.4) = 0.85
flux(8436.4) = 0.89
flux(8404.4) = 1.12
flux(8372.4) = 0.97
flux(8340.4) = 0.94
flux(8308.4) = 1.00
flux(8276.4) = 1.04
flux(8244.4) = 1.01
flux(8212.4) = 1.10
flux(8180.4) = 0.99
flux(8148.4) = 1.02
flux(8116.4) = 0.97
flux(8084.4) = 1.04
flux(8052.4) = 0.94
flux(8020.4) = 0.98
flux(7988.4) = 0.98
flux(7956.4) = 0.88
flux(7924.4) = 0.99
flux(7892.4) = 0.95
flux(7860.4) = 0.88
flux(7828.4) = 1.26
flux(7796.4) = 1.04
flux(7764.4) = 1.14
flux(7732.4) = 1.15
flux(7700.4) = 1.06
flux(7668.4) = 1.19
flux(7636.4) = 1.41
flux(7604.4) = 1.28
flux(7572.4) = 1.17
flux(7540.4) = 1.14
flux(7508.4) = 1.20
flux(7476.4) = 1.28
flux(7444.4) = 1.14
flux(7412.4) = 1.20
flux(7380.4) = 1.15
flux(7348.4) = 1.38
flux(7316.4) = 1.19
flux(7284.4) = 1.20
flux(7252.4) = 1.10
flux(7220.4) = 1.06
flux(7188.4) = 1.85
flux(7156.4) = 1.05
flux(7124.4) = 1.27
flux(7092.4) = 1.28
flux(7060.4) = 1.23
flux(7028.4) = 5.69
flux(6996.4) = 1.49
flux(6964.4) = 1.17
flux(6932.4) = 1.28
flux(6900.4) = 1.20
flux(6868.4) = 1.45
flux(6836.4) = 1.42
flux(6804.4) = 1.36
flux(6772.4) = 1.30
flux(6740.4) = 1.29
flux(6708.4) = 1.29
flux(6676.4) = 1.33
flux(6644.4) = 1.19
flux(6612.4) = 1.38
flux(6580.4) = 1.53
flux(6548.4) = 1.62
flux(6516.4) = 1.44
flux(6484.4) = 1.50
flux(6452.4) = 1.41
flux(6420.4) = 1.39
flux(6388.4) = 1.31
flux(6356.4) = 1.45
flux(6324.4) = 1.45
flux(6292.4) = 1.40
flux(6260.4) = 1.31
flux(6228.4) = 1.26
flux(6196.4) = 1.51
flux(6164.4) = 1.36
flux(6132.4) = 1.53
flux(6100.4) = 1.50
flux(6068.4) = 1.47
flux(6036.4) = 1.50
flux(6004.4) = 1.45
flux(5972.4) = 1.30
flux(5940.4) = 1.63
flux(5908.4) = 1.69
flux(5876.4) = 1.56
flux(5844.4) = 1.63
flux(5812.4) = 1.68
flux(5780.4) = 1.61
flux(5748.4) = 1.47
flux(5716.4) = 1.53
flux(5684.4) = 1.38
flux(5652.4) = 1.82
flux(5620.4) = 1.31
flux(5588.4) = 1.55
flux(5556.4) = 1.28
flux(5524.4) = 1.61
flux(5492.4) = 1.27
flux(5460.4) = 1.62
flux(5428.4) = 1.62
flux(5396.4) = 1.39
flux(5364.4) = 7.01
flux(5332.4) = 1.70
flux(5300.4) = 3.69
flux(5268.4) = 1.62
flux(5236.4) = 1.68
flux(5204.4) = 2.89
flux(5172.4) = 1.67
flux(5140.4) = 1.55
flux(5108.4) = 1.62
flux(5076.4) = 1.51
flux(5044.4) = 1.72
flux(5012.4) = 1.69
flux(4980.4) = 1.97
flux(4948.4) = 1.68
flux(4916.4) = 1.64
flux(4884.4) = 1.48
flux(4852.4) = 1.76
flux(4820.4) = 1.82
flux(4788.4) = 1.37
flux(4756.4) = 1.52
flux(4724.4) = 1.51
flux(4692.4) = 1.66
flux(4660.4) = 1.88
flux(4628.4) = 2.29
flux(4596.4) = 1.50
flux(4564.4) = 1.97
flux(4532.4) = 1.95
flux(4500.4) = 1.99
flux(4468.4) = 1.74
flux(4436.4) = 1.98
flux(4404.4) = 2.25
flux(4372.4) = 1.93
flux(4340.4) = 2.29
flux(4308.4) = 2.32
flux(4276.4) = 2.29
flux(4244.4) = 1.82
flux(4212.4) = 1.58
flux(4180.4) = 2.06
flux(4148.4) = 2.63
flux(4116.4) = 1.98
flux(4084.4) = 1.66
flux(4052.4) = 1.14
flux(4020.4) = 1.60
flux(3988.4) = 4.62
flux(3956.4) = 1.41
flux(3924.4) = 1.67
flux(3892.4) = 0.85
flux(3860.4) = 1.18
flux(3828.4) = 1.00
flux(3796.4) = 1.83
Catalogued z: 0.068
